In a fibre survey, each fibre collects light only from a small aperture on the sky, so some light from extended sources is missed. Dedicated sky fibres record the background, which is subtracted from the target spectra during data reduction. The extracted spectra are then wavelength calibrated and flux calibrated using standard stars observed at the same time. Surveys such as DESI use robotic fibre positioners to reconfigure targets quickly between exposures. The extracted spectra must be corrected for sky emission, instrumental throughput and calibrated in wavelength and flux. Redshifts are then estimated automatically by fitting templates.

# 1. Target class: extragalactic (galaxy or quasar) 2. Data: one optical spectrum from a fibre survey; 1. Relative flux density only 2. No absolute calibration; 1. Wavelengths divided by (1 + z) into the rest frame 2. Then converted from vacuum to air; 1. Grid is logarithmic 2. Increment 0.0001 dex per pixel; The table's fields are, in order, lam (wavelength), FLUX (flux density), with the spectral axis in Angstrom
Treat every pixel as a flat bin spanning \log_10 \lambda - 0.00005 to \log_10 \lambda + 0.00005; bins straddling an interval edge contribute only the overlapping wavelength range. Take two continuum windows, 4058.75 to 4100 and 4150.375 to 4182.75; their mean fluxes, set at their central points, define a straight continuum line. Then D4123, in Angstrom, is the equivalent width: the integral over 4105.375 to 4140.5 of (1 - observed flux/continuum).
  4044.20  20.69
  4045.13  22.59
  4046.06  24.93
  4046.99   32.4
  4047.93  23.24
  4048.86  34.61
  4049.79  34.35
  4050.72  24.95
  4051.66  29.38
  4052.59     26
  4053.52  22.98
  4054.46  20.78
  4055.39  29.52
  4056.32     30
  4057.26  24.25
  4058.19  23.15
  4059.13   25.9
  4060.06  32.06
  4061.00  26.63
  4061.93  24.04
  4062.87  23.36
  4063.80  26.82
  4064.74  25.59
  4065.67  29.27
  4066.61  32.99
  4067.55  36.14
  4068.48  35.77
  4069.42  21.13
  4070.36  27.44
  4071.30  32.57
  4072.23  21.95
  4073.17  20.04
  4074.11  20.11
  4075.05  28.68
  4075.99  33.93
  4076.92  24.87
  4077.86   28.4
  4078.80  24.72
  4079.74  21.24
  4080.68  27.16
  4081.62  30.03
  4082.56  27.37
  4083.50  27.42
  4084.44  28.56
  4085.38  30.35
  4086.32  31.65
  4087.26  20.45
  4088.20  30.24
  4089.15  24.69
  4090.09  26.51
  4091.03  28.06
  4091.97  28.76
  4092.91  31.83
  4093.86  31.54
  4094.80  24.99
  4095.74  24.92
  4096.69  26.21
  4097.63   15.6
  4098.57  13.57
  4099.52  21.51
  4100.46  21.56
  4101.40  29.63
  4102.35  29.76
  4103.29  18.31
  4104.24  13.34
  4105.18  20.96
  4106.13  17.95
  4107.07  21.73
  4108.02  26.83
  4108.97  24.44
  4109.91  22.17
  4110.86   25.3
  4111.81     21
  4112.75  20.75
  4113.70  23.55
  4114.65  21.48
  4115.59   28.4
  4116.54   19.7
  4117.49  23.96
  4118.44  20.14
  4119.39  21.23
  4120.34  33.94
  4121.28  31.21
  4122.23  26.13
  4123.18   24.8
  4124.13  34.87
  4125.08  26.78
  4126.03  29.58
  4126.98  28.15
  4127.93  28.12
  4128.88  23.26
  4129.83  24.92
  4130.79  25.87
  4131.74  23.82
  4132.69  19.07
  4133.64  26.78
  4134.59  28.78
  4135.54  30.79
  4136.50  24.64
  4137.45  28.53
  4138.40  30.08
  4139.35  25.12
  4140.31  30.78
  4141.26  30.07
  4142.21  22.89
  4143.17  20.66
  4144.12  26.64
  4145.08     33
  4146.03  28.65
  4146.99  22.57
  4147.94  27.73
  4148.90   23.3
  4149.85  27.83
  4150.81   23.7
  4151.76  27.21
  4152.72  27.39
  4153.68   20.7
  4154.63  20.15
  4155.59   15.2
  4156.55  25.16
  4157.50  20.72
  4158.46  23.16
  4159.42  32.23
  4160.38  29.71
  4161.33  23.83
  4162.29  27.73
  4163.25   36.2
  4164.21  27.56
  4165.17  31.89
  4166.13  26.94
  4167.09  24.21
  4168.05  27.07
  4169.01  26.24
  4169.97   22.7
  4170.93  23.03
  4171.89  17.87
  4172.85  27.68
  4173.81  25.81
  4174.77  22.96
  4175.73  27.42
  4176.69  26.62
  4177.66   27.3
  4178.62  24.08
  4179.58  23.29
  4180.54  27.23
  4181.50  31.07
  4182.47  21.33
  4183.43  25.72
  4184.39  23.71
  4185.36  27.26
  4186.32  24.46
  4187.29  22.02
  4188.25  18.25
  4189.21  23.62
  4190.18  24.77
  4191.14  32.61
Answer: 0.8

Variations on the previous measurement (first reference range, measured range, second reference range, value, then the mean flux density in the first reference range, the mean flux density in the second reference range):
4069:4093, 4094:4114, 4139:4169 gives 3.27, 26.8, 26.1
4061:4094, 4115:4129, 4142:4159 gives -0.66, 27.5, 24.3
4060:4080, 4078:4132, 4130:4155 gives 2.99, 27.1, 26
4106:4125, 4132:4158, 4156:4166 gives 1.09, 24.7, 27.7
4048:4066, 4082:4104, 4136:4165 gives 0.79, 26.9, 26.2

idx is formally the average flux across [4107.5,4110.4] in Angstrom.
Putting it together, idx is 24.4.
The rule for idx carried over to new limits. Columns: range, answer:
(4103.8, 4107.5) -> 18.5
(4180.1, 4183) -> 26.5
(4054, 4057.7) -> 26.2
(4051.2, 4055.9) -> 25.8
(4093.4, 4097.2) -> 26.8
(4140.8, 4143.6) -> 24.5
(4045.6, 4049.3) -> 28.7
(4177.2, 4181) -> 25.5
